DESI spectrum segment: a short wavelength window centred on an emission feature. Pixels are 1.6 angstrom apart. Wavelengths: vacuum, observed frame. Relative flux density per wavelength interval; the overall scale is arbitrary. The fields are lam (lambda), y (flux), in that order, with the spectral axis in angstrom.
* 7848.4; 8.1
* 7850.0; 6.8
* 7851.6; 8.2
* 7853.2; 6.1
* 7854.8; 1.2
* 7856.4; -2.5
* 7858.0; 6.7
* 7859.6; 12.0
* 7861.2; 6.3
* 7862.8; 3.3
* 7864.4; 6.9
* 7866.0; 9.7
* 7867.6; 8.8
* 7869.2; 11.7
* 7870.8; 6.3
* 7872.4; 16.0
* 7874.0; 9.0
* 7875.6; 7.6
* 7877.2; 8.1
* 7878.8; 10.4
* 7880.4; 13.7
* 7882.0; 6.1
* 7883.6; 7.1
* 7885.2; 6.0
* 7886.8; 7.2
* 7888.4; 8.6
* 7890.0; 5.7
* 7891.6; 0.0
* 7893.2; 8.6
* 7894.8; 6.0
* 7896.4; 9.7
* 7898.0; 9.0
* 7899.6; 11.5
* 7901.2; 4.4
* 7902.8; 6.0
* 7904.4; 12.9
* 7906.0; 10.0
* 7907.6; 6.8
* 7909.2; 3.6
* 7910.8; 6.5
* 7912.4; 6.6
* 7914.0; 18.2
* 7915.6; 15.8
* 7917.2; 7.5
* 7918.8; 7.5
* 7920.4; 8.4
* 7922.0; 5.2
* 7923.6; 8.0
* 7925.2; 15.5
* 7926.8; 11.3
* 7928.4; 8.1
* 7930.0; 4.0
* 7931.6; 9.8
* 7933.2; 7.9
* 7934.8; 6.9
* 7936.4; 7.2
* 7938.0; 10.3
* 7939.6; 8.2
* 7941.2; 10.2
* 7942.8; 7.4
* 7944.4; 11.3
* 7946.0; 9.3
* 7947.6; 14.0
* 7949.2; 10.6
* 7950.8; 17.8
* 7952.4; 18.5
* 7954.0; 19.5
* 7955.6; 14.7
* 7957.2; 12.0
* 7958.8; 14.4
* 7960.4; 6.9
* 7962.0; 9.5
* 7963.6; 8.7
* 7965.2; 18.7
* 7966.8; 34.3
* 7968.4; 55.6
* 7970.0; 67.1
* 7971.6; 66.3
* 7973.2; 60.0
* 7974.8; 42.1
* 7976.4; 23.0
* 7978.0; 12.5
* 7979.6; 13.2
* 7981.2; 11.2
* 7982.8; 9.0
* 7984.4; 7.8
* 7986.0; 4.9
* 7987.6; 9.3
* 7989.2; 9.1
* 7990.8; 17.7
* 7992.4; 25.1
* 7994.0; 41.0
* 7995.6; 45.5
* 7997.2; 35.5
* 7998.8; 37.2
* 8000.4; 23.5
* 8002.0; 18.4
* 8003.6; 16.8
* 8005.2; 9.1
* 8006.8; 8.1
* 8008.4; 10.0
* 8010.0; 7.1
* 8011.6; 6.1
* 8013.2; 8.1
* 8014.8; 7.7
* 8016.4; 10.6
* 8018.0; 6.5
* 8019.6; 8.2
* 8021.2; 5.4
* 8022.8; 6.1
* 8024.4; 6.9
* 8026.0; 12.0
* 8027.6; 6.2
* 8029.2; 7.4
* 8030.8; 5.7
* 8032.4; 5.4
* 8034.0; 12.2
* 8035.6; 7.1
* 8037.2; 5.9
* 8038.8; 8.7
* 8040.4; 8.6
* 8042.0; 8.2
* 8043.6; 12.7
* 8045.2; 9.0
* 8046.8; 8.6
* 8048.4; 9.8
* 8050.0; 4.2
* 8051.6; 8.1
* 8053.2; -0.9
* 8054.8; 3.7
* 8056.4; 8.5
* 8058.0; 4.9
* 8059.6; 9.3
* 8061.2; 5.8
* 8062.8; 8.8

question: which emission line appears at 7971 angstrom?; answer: Halpha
